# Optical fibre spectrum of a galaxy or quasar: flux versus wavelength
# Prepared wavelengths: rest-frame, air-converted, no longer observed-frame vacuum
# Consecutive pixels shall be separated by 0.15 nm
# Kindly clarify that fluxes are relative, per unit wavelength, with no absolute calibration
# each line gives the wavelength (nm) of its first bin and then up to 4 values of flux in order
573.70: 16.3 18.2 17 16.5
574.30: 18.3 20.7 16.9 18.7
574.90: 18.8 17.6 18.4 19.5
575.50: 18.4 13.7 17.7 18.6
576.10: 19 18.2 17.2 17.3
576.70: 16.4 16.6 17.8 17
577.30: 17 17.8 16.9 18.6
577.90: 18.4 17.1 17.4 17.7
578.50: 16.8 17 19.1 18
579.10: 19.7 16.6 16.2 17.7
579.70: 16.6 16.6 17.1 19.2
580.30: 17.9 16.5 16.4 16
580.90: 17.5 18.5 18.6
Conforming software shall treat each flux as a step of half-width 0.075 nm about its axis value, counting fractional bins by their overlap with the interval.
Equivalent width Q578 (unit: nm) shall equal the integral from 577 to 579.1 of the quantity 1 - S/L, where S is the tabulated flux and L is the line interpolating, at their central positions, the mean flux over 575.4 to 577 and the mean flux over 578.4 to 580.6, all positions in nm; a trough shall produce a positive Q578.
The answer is -0.03 nm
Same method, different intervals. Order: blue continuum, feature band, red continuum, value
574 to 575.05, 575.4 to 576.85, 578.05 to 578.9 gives 0.044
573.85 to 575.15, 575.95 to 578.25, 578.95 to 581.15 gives 0.025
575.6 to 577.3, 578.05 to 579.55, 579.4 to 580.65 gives -0.032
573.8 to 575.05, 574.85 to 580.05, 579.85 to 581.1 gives 0.046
